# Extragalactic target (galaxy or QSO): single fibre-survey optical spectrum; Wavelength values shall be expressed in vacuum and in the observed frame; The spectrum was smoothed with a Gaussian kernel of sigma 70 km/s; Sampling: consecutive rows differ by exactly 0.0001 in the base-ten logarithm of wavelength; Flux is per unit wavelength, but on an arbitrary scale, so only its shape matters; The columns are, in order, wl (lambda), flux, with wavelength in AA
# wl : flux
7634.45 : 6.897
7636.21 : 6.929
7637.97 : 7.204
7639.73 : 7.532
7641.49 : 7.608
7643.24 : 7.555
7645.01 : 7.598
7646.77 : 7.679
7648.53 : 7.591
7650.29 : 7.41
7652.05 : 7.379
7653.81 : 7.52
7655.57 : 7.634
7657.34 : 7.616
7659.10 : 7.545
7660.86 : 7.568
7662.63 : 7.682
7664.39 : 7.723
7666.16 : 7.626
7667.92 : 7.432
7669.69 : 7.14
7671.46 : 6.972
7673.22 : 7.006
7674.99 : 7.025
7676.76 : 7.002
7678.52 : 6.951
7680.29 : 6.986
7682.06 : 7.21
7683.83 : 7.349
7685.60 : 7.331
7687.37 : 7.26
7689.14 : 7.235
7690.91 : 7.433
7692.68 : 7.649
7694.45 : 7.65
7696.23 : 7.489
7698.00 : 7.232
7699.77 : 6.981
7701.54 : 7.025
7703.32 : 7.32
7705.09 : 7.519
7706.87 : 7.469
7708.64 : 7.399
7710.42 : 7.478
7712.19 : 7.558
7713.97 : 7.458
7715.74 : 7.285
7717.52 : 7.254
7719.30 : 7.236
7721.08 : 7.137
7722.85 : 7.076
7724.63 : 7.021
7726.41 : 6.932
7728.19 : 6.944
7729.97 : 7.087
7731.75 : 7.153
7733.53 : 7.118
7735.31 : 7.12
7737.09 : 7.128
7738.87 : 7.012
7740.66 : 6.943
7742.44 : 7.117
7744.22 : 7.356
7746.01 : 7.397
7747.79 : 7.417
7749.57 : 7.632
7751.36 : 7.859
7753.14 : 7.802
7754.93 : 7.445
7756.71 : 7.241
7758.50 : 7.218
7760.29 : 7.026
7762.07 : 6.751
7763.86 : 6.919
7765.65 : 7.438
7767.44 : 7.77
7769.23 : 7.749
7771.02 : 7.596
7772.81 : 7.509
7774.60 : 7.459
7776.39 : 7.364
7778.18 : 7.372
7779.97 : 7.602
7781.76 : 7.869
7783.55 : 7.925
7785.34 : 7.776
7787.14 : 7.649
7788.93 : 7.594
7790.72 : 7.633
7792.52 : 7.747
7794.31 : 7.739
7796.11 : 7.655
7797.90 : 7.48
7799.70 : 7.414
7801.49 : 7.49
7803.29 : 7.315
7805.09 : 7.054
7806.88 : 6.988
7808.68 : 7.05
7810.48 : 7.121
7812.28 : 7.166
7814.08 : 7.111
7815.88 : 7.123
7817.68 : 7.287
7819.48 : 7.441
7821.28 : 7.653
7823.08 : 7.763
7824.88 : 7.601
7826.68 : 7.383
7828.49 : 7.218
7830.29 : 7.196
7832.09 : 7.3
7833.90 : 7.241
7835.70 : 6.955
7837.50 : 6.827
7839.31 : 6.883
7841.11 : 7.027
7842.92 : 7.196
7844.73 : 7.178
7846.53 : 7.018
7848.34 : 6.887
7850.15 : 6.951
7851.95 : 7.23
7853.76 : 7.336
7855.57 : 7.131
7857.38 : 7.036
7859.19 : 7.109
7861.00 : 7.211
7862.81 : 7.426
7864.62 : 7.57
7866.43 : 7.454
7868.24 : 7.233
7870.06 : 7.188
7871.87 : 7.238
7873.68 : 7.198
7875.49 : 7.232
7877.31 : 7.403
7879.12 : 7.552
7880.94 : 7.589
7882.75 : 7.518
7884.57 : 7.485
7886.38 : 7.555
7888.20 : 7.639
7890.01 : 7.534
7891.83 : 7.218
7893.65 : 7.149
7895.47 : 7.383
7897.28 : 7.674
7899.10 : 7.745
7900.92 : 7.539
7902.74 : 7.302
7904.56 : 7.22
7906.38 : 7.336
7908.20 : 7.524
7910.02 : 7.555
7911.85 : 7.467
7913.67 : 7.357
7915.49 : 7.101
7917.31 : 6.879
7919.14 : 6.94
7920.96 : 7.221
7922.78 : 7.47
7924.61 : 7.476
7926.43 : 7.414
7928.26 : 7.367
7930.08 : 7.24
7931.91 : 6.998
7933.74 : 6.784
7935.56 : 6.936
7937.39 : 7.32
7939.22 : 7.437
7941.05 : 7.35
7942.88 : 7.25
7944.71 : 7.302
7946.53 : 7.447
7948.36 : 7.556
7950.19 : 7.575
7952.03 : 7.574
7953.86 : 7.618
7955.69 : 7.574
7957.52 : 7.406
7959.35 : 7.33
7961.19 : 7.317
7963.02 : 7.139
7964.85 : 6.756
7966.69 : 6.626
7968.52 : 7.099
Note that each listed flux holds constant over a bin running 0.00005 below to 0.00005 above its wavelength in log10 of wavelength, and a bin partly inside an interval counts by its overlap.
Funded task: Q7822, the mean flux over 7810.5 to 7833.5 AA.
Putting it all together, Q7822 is 7.34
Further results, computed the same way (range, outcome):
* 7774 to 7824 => 7.46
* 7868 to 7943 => 7.33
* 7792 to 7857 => 7.25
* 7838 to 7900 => 7.3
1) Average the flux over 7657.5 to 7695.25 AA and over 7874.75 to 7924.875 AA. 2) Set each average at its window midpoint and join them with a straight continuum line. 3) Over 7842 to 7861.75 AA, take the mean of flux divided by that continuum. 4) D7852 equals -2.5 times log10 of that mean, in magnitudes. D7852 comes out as 0.04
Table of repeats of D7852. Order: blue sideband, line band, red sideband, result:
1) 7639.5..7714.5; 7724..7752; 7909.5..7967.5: 0.02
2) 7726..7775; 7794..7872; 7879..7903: 0.02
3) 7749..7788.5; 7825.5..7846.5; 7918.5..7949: 0.04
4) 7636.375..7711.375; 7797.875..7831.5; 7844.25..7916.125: 0.01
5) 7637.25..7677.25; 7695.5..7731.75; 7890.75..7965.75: 0.03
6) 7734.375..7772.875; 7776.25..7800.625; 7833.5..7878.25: -0.05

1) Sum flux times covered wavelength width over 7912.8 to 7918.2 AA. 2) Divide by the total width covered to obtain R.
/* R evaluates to 7.12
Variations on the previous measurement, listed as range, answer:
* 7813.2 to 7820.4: 7.24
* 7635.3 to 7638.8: 7.06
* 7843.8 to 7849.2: 7.03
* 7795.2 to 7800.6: 7.52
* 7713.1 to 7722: 7.28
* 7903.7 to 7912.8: 7.42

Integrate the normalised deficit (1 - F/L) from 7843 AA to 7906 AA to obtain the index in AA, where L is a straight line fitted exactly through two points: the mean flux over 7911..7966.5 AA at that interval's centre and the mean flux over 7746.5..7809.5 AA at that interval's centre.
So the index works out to 0.3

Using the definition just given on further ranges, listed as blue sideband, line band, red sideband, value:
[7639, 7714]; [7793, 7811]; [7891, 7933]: 0.03 AA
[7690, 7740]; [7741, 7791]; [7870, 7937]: -1.36 AA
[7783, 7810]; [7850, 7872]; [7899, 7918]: 0.48 AA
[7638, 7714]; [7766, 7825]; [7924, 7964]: -0.96 AA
